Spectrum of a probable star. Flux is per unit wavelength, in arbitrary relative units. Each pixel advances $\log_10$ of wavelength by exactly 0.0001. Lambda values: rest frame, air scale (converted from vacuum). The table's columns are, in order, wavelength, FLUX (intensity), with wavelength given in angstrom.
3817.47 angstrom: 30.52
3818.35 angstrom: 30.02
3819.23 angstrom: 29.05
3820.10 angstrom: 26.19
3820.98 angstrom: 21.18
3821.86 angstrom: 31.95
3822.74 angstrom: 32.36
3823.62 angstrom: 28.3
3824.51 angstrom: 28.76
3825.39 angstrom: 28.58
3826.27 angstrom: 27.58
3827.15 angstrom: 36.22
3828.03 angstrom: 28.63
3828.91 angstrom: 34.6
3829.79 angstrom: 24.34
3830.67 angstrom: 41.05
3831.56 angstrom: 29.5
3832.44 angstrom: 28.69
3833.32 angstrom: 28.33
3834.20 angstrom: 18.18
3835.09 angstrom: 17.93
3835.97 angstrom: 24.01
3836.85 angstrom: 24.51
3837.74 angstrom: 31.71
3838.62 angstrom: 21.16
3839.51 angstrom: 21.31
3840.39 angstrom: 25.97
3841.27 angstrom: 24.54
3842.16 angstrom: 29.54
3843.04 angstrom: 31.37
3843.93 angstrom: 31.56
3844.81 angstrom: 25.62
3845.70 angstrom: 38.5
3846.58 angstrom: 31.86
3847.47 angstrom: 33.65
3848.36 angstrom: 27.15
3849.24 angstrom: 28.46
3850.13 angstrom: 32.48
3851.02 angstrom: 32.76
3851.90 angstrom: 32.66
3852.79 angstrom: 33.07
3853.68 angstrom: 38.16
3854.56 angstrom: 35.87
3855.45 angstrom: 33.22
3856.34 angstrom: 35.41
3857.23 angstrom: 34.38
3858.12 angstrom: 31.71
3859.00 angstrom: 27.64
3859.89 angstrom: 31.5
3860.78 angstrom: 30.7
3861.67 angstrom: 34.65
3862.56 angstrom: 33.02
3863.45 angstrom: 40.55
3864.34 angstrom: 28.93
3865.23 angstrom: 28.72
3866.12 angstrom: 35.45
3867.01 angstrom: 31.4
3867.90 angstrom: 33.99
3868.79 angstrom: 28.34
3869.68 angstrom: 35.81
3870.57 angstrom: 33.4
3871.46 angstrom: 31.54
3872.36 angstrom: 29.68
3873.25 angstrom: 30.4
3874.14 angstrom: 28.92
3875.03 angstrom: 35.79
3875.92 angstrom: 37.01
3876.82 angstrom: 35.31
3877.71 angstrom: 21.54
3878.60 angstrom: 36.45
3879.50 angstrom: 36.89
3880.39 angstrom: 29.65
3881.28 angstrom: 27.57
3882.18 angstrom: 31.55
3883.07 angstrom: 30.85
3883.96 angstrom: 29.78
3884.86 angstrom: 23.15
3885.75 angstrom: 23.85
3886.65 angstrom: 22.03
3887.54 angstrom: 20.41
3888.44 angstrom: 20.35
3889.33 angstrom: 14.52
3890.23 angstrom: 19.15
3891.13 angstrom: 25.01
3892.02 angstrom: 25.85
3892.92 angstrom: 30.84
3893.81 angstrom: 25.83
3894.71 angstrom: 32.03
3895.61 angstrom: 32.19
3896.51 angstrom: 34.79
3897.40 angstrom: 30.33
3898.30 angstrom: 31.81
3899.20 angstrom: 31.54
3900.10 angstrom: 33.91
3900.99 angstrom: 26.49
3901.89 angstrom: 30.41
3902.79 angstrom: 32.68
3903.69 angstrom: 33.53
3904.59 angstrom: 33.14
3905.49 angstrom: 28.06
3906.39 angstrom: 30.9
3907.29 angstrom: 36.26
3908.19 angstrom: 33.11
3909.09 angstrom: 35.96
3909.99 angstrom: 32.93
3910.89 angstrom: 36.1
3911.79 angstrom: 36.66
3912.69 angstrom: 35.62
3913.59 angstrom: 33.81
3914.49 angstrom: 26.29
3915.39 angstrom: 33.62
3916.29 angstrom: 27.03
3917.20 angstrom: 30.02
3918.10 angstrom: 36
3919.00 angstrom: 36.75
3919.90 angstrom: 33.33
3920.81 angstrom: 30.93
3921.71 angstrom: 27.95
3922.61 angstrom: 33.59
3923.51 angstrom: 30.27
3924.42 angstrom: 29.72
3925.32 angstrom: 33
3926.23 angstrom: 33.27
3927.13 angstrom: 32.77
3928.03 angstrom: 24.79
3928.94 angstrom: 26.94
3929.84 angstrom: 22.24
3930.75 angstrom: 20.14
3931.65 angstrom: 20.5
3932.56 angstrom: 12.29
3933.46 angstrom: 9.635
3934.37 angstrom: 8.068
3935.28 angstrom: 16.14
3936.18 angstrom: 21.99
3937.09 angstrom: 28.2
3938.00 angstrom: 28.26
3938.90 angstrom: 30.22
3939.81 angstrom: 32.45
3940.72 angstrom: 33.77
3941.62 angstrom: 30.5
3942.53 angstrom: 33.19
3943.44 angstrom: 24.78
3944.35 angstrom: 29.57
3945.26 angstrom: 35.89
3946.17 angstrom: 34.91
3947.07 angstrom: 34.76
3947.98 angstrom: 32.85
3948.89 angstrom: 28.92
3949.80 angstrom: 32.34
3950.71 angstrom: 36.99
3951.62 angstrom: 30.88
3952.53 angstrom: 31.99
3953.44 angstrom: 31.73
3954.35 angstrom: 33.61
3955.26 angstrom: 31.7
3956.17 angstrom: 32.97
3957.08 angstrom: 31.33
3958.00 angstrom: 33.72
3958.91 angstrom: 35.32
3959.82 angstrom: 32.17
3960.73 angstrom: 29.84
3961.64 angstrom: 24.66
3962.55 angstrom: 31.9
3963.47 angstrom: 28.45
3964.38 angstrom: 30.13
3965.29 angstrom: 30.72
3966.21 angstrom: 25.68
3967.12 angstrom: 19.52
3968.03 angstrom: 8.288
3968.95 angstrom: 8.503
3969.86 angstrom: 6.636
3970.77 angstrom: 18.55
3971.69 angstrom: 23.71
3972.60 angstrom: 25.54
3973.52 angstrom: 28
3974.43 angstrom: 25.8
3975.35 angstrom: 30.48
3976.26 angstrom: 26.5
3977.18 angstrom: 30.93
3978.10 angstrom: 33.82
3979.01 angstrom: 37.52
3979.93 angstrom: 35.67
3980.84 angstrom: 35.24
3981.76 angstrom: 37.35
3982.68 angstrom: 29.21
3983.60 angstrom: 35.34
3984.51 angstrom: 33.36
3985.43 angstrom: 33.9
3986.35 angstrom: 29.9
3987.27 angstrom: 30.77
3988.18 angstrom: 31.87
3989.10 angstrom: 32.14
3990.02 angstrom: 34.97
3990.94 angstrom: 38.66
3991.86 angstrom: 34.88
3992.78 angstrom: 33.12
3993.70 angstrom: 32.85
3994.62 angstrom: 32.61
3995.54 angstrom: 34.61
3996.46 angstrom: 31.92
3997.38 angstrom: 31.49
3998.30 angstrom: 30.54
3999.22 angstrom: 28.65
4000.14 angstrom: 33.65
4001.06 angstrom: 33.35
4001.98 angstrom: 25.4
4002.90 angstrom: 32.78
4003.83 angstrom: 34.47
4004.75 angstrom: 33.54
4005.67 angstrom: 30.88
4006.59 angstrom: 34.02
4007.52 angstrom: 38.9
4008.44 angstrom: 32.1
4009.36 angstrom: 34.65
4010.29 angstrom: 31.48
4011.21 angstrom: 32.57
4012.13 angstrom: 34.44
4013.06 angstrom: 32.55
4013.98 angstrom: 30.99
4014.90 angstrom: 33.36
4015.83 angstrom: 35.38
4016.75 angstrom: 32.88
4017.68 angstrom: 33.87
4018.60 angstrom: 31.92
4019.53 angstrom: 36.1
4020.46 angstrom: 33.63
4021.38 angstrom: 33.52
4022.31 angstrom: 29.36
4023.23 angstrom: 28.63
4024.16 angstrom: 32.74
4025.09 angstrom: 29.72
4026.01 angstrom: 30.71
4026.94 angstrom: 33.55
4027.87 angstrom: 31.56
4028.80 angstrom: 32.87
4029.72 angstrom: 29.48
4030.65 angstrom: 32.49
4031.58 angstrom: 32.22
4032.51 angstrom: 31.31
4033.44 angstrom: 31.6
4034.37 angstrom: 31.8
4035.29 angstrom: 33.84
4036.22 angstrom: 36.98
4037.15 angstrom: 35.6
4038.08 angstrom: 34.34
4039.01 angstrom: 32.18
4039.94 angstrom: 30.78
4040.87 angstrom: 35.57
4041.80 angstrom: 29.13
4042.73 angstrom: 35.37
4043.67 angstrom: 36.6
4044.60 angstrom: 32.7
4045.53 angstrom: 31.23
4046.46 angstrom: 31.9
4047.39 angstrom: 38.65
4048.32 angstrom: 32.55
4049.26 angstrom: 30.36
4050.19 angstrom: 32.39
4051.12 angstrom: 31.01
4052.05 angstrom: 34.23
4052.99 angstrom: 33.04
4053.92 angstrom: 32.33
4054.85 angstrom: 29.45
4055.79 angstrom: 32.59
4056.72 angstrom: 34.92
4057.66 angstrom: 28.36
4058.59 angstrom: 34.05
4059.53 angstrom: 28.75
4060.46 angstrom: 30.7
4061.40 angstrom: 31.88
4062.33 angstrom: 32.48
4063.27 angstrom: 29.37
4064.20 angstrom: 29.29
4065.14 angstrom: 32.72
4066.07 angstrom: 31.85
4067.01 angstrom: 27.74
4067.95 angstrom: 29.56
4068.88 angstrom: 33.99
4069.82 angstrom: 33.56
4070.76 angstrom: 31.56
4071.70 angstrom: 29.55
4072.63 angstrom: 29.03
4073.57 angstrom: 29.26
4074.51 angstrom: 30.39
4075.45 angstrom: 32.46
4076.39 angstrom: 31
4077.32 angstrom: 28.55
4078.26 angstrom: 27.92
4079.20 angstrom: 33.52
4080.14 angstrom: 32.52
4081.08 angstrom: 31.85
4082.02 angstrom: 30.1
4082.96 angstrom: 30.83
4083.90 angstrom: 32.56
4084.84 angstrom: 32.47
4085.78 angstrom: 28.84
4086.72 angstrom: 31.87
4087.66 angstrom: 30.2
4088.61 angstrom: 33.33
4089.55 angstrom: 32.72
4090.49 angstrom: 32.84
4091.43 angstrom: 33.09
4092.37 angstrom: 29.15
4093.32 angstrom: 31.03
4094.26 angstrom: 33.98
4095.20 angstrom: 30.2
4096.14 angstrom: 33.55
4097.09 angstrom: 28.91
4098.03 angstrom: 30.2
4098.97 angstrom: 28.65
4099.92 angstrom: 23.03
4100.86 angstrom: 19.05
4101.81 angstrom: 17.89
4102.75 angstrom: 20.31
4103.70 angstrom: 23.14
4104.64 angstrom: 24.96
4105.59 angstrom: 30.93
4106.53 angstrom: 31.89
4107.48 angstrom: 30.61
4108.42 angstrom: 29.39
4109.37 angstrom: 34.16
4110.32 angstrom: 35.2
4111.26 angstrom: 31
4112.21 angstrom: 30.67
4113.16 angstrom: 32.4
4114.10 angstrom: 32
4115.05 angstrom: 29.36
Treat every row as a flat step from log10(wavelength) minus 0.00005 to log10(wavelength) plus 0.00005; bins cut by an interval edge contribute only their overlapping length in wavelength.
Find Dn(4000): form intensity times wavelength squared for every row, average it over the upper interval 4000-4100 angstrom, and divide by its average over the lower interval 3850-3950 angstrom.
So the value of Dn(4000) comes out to 1.15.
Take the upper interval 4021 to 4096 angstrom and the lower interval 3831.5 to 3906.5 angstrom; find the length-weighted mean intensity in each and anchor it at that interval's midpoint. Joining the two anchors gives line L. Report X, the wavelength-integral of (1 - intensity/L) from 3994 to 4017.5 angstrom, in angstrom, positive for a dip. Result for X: -1.1 angstrom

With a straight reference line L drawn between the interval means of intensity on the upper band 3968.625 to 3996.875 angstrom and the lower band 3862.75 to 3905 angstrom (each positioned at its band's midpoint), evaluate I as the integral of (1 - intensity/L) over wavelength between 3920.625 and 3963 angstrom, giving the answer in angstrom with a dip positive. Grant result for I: 1.8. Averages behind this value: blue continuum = 29.9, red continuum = 30.3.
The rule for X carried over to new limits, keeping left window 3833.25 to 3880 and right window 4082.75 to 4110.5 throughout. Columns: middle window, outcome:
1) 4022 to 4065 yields -3.57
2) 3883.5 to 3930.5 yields 1.12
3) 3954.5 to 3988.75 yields 1.79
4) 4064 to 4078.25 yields -0.51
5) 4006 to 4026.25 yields -2.03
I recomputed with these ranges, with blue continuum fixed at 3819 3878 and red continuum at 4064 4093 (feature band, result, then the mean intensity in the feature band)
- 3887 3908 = 1.3 angstrom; 28.7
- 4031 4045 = -1.1 angstrom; 33.3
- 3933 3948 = 1.7 angstrom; 27.2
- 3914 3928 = -0.4 angstrom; 31.4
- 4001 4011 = -0.6 angstrom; 32.8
